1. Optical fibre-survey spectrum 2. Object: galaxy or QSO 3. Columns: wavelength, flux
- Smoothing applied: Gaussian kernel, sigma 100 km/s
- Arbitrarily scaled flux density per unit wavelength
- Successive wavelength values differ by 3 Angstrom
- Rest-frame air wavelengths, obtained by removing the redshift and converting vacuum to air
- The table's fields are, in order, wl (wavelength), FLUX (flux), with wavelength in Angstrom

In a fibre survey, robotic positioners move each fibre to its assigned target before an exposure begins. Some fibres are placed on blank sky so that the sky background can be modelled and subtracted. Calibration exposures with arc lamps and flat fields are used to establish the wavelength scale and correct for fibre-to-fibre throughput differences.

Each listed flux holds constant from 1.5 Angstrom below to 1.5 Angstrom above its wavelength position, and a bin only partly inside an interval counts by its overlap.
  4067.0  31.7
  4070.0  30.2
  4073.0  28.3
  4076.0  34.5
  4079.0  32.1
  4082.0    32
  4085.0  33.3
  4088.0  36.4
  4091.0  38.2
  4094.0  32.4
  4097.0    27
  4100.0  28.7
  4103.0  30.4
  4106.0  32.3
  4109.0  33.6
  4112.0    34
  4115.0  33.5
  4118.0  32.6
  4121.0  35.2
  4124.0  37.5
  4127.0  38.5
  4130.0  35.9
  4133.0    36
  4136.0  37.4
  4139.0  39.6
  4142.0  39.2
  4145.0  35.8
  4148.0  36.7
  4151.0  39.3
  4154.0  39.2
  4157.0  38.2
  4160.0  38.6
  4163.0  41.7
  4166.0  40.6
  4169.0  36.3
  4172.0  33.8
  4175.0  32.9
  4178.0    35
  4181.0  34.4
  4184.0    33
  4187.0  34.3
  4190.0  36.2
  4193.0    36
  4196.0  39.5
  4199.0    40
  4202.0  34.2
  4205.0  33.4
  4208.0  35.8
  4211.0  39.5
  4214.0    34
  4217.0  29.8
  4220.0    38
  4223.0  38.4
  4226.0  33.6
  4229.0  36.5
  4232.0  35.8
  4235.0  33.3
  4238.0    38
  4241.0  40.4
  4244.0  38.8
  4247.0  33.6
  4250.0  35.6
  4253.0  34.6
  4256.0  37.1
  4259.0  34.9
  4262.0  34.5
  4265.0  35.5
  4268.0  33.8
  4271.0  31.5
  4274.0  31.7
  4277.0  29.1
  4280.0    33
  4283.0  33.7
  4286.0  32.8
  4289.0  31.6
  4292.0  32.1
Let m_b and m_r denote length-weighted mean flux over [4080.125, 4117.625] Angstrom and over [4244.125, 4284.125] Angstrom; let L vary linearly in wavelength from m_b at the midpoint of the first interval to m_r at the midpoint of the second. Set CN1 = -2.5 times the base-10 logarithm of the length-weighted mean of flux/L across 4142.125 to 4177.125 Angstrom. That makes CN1 -0.137 mag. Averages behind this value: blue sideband 32.6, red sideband 33.9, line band 37.6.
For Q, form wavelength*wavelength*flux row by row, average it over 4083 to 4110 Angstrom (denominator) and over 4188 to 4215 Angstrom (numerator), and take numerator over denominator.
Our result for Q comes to 1.18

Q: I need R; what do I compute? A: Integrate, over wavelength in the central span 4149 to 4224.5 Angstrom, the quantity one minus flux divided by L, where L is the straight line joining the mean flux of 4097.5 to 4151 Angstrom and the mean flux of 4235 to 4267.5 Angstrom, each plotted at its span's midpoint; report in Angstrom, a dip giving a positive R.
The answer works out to -1.95 Angstrom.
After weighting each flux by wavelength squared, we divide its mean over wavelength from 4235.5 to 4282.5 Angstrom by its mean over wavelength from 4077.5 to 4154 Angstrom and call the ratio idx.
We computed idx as 1.07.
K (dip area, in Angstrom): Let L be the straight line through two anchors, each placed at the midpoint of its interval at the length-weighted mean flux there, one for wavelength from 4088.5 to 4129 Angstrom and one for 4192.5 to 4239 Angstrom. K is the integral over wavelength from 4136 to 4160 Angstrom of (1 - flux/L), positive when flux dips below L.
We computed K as -2.7 Angstrom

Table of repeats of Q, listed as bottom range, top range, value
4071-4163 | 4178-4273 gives 1.07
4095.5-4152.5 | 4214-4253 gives 1.08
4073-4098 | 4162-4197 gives 1.14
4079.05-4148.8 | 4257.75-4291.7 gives 1.03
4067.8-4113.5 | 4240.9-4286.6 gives 1.15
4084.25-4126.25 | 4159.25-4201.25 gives 1.14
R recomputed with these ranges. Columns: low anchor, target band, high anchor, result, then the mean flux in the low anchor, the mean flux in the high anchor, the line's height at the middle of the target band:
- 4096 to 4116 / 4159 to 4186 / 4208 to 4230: -1.8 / 31.4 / 35.7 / 33.9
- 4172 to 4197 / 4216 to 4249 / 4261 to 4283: -2.3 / 35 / 32.8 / 33.8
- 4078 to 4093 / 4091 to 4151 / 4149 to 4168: 3.5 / 34.4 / 39.4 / 36.9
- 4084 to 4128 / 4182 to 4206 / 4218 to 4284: -1.0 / 33.5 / 35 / 34.4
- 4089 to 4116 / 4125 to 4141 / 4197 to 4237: -2.1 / 32.3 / 35.6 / 33.2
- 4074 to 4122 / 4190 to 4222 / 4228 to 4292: -2.0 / 32.8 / 34.5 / 33.9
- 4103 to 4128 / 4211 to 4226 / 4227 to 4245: 0.5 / 34.3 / 37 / 36.6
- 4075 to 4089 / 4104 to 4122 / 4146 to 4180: 0.8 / 33.5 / 37.4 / 35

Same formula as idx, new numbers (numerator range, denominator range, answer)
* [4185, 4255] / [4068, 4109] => 1.20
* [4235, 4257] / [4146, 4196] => 1.03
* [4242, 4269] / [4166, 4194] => 1.05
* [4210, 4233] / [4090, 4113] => 1.18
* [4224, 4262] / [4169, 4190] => 1.08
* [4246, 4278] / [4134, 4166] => 0.93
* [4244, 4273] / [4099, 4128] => 1.11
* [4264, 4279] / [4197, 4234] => 0.93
